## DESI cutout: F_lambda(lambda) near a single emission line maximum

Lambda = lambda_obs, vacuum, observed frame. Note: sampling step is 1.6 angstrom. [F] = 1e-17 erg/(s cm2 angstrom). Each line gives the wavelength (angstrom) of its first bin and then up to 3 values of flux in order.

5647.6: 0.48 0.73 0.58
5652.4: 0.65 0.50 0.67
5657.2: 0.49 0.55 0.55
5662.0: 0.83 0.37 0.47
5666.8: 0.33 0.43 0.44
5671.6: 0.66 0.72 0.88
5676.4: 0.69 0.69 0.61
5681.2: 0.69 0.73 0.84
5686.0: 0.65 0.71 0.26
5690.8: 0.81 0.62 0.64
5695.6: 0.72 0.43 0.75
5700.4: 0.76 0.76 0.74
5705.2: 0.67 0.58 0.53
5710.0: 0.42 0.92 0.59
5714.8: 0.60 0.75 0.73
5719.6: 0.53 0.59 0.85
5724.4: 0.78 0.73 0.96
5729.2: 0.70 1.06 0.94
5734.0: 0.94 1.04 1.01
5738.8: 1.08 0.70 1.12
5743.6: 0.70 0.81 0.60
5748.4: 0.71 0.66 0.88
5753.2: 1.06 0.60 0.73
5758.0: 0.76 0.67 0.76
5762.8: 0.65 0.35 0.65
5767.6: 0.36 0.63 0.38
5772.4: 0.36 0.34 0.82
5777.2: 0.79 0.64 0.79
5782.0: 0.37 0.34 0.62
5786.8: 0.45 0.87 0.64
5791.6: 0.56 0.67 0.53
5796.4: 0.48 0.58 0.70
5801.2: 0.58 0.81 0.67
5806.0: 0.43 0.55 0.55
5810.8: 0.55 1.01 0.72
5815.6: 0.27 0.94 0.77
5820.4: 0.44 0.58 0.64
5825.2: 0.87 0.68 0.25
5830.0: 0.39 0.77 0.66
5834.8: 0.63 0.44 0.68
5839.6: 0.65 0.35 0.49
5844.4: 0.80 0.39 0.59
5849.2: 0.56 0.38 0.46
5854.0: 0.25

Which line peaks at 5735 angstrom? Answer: C III] 1909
